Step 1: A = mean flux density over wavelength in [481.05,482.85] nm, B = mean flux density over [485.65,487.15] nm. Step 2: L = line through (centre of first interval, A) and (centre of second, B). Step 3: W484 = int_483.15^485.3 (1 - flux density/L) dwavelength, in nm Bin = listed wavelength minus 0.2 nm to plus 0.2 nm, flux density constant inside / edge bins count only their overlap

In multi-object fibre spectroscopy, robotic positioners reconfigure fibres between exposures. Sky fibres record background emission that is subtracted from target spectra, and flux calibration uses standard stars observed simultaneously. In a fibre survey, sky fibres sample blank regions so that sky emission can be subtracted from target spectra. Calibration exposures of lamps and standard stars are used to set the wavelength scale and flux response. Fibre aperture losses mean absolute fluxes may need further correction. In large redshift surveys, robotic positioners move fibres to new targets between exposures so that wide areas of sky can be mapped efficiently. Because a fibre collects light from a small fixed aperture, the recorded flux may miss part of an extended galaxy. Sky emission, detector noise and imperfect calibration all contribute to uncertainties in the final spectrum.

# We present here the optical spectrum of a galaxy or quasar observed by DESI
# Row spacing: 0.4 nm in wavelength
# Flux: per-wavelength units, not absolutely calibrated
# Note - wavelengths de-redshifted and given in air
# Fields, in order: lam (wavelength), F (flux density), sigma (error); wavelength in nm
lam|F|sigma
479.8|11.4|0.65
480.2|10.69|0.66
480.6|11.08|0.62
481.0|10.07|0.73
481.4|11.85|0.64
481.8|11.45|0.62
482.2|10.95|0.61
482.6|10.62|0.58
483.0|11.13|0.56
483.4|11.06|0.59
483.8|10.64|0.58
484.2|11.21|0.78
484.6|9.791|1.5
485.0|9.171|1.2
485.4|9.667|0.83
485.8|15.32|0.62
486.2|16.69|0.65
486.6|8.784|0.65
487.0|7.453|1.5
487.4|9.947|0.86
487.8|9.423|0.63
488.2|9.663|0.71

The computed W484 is 0.23 nm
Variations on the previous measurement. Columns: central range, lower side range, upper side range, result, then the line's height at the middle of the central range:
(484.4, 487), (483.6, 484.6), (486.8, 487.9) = -0.39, 9.81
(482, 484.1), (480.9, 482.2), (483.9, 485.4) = -0.05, 10.6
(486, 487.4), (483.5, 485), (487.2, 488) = -0.13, 9.88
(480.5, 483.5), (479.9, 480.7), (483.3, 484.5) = -0.03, 10.9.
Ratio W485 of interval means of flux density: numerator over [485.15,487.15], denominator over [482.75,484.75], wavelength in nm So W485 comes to 1.08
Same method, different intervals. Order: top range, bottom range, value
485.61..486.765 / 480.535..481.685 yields 1.25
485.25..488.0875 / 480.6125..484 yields 1.00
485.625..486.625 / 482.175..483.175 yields 1.32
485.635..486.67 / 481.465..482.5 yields 1.26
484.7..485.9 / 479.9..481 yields 1.01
